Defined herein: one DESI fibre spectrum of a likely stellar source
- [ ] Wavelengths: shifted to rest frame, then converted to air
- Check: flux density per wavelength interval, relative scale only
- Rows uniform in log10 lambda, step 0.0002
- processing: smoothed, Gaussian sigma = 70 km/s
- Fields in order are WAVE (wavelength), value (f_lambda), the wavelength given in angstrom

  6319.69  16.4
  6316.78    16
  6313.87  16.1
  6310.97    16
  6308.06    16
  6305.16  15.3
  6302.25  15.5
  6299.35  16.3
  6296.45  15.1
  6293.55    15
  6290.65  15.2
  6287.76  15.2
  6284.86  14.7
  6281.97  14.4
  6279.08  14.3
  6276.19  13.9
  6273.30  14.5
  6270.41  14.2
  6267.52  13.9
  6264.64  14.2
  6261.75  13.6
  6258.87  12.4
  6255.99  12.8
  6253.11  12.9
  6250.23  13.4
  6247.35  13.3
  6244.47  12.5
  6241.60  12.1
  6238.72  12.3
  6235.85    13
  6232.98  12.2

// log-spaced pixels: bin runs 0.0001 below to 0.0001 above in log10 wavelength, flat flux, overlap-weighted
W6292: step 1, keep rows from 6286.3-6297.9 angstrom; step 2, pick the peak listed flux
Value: 15.2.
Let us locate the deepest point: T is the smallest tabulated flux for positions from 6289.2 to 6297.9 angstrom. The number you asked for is 15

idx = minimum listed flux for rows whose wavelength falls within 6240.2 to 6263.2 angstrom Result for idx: 12.1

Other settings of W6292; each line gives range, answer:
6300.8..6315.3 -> 16.1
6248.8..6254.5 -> 13.4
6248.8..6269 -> 14.2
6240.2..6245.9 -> 12.5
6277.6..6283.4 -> 14.4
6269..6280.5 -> 14.5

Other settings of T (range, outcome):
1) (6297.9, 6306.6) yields 15.3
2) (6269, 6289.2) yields 13.9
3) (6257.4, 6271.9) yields 12.4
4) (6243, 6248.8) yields 12.5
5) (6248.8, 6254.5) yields 12.9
